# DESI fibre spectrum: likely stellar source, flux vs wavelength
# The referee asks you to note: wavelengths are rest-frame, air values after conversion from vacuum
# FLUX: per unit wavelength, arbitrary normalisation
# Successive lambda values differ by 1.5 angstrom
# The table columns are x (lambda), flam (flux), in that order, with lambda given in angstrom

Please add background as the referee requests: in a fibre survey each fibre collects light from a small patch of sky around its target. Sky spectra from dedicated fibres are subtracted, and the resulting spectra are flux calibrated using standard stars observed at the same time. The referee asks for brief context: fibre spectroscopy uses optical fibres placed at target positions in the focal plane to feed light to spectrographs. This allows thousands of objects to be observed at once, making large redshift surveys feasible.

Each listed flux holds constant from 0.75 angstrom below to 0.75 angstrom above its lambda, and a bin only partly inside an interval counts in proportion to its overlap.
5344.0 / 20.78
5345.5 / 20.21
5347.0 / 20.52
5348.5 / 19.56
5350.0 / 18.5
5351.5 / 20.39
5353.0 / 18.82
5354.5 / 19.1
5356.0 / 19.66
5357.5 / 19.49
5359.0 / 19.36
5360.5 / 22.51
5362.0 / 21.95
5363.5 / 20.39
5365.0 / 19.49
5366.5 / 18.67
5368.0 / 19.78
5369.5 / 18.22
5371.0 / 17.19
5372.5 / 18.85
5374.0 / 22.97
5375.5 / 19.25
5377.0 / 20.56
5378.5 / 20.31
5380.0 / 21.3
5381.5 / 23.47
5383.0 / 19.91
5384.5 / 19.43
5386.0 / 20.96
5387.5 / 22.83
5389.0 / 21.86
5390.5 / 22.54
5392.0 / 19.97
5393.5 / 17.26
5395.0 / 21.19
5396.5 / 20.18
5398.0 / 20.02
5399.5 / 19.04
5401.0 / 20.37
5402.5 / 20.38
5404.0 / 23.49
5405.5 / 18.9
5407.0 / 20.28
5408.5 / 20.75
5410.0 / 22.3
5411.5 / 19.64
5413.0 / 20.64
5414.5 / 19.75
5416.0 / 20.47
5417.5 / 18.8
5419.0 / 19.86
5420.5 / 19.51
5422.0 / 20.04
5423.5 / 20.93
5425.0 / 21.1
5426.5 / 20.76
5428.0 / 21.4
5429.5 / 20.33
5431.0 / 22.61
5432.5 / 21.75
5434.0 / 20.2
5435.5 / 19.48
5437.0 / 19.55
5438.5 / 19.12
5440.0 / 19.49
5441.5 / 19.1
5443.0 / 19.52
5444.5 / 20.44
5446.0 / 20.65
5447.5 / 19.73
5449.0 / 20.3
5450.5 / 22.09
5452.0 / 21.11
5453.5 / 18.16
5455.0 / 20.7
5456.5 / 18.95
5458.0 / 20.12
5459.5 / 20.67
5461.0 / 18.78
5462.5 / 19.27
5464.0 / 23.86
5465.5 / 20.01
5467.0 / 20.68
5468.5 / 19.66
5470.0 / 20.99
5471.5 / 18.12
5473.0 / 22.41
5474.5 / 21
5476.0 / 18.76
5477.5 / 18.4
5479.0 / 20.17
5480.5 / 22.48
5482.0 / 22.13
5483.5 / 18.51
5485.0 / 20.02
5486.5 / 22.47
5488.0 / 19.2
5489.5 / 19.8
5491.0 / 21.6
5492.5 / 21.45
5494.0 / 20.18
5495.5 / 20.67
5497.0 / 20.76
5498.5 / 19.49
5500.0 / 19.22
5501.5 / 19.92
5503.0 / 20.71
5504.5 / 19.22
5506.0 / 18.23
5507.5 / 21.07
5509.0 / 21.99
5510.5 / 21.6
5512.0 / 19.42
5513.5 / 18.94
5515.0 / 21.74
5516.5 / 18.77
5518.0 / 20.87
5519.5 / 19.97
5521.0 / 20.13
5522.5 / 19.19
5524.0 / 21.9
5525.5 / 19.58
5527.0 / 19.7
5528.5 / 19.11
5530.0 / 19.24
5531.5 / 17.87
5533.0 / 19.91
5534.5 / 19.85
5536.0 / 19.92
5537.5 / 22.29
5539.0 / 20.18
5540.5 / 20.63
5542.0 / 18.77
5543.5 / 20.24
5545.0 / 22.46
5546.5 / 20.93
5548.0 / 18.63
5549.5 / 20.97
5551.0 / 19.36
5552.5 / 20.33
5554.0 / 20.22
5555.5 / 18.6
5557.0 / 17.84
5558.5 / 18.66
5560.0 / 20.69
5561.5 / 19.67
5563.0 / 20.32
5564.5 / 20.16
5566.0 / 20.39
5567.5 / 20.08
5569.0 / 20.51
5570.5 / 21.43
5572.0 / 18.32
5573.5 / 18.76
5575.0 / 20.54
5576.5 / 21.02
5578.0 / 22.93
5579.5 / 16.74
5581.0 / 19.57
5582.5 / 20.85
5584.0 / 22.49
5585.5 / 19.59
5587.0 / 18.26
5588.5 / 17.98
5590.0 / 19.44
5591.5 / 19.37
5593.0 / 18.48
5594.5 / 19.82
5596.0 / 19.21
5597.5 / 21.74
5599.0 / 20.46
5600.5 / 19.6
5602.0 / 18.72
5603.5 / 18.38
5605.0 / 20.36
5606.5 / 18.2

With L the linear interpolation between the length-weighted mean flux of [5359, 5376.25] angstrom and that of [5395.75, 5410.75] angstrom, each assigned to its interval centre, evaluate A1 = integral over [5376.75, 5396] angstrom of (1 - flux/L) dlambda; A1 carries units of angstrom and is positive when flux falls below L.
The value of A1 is -0.6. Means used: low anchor 19.9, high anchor 20.6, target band 20.9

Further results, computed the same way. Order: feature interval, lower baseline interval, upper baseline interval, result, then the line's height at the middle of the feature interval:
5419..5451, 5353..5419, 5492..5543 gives -0.2 angstrom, 20.2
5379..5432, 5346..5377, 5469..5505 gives -1.8 angstrom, 20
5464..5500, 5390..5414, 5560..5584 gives -0.2 angstrom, 20.3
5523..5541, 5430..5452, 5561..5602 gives 0.0 angstrom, 20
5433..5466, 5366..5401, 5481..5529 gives 0.3 angstrom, 20.3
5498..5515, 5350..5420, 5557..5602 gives -0.1 angstrom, 20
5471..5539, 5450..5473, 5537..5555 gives 0.4 angstrom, 20.3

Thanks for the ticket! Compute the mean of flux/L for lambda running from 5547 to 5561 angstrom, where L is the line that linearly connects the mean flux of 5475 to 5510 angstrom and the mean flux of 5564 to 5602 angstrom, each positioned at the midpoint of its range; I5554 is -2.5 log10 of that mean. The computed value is 0.03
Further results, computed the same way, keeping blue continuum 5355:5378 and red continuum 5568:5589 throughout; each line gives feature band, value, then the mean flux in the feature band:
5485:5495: -0.04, 20.7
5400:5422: -0.02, 20.3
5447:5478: -0.02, 20.2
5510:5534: 0.00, 19.9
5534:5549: -0.03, 20.4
